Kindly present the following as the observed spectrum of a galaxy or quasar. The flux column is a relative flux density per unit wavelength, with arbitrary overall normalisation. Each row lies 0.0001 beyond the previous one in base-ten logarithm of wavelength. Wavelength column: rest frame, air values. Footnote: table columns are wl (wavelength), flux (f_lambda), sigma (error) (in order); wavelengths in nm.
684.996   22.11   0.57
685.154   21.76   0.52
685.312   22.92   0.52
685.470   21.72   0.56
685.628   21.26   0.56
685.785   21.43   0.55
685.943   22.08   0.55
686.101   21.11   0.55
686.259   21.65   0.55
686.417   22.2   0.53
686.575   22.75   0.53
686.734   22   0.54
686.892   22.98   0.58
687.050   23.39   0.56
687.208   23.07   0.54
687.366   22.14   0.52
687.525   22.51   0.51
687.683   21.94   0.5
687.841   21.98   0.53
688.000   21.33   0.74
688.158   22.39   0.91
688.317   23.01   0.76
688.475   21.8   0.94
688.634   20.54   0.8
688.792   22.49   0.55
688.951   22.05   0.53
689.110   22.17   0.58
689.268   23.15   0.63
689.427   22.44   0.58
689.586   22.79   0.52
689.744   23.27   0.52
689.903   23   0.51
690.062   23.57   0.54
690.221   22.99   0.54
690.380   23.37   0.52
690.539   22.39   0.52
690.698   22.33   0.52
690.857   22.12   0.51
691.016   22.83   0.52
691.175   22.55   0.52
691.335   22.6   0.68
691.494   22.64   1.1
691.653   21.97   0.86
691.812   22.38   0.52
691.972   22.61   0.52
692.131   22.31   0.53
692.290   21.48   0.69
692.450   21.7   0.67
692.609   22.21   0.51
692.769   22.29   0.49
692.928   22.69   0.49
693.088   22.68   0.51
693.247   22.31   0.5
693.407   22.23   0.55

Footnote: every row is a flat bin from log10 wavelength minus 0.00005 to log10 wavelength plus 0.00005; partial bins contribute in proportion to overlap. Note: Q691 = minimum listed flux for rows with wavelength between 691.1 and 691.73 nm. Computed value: 21.97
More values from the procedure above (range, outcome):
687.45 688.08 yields 21.33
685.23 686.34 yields 21.11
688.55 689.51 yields 20.54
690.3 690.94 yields 22.12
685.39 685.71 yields 21.26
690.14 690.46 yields 22.99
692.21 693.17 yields 21.48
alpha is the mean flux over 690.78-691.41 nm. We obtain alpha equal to 22.5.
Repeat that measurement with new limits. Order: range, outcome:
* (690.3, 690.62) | 22.9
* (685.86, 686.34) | 21.6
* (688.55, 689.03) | 21.7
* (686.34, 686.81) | 22.3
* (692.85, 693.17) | 22.7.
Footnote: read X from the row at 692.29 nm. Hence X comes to 21.48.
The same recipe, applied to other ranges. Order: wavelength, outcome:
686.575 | 22.75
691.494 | 22.64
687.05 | 23.39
